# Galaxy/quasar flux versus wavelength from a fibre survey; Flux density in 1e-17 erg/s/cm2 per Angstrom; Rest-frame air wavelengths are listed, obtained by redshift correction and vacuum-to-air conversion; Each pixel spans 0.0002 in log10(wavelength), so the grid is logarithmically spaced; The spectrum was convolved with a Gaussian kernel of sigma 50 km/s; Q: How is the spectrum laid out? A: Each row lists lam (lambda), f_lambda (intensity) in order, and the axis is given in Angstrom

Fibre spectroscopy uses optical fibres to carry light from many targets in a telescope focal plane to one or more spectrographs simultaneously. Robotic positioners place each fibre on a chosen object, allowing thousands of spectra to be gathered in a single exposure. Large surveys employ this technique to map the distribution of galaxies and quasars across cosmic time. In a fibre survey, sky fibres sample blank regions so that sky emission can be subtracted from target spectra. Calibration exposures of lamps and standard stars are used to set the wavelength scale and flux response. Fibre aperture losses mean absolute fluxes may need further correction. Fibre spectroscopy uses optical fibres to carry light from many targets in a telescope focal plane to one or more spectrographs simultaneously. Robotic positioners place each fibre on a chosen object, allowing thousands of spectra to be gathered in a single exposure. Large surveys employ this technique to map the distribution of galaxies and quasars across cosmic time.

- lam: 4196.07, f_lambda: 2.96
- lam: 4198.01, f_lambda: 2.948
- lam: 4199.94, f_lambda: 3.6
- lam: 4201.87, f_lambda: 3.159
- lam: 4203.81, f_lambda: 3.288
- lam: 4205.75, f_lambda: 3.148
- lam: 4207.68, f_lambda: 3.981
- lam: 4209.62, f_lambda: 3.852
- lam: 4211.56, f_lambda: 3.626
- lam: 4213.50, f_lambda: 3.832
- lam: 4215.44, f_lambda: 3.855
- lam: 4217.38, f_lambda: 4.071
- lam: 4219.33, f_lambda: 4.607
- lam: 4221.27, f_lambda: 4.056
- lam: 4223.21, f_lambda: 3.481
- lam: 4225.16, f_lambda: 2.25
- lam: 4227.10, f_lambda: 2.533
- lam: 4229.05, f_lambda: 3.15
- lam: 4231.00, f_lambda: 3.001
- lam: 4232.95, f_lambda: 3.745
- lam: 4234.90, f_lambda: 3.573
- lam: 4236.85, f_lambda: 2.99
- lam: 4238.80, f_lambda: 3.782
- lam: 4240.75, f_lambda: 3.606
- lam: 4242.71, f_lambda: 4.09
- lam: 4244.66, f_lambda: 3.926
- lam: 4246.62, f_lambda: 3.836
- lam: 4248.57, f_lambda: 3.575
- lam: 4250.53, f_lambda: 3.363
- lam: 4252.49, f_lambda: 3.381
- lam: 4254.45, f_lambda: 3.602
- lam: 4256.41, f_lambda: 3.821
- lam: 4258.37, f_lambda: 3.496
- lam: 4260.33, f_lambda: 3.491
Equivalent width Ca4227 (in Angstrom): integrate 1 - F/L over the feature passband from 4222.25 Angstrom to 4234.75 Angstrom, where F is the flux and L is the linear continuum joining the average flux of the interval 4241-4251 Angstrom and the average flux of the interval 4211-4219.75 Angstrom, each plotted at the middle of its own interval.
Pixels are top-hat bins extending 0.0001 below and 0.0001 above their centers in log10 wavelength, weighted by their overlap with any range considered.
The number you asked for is 2.6 Angstrom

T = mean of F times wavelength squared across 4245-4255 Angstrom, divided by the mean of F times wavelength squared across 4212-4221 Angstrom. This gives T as 0.89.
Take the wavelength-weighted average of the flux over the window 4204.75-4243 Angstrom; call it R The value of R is 3.55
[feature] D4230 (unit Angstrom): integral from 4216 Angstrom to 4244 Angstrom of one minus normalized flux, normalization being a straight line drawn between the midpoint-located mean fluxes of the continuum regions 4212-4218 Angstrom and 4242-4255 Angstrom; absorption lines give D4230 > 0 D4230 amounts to 2.1 Angstrom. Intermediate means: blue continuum 3.89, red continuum 3.68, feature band 3.51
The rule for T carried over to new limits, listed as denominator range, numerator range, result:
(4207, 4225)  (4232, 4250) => 0.97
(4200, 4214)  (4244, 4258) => 1.04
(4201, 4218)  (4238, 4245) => 1.07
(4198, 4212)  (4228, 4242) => 1.00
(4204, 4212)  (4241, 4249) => 1.08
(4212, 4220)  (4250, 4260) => 0.89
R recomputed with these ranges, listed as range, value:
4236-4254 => 3.62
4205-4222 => 3.9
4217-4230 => 3.42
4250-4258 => 3.55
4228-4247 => 3.56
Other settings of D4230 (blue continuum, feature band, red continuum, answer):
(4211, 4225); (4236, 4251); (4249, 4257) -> -0.2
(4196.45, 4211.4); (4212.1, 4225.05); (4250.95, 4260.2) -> -1.5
